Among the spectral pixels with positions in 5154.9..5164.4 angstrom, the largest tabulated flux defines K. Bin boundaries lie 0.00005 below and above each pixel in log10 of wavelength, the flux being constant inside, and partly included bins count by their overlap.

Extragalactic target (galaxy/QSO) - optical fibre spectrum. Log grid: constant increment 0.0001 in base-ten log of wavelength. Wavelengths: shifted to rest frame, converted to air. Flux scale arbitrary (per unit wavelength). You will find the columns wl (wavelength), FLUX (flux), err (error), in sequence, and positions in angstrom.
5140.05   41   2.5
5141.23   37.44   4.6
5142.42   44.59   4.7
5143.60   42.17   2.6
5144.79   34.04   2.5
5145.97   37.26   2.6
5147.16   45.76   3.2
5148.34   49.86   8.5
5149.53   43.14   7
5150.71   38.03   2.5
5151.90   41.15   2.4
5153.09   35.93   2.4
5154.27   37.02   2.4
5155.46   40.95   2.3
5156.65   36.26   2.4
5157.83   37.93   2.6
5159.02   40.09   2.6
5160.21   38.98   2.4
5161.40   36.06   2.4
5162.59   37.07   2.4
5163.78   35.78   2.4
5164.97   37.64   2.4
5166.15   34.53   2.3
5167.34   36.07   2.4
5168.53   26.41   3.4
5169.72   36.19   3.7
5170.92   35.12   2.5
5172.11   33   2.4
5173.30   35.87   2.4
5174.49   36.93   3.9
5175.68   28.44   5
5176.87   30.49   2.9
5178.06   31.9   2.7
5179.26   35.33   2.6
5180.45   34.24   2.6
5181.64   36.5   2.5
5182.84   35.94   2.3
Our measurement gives 40.95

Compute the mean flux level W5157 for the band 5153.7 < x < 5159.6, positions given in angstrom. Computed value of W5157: 38.4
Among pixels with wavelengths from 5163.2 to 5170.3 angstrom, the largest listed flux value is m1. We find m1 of 37.64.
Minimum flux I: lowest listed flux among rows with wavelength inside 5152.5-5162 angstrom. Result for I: 35.93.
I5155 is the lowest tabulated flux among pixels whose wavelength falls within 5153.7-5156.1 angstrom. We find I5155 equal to 37.02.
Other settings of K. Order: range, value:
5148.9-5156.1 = 43.14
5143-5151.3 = 49.86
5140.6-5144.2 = 44.59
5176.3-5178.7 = 31.9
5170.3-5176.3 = 36.93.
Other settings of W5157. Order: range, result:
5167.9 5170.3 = 31.3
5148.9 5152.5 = 40.8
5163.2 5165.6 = 36.8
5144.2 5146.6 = 35.8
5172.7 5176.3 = 33.8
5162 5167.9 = 36.3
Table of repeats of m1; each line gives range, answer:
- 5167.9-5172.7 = 36.19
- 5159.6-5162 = 38.98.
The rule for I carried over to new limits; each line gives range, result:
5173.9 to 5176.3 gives 28.44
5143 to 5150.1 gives 34.04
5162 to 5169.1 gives 26.41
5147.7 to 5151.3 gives 38.03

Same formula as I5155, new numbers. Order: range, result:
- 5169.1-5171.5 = 35.12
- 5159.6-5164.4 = 35.78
